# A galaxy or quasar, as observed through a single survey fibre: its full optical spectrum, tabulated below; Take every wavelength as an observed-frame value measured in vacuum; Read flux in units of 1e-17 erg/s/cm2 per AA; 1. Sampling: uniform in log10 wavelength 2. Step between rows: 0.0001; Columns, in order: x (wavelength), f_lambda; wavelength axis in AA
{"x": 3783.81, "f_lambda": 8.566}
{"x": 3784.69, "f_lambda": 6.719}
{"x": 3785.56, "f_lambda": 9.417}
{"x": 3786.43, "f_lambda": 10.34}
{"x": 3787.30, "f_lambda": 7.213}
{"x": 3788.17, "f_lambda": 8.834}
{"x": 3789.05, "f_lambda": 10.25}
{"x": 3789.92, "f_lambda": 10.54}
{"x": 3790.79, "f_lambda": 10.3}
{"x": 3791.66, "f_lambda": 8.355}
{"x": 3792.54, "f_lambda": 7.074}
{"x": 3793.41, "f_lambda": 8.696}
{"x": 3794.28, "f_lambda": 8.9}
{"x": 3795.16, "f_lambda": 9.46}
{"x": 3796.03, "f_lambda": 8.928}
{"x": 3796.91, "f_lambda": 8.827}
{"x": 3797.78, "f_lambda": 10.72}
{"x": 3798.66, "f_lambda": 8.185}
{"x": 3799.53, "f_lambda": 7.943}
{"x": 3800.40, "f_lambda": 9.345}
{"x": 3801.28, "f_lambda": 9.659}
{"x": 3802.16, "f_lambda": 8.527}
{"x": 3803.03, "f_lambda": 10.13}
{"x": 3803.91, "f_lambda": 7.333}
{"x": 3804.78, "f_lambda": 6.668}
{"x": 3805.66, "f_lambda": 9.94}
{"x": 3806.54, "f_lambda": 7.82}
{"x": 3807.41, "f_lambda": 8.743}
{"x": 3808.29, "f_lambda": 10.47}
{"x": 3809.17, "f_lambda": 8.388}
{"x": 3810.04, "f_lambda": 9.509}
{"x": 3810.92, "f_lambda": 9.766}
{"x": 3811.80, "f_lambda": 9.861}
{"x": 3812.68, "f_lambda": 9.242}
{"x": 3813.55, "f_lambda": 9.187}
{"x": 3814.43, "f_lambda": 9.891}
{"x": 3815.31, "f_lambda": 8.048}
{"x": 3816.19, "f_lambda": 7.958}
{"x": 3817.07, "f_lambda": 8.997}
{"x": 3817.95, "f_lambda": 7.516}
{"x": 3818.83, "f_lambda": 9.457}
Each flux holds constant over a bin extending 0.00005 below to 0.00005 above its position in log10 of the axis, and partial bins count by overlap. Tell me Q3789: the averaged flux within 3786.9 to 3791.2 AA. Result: 9.44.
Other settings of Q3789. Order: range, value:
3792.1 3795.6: 8.54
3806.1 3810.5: 9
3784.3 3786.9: 8.86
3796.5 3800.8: 9.02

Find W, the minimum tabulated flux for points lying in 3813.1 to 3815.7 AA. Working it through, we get 8.048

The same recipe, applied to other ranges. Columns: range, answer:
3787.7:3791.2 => 8.834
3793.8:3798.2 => 8.827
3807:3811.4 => 8.388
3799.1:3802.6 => 7.943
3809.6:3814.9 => 9.187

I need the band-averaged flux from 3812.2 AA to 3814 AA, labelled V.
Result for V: 9.25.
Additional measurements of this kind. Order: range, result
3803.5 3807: 7.96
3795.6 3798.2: 9.48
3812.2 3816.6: 8.88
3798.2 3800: 8.14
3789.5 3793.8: 8.99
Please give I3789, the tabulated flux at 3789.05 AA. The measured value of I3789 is 10.25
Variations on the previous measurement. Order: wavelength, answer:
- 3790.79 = 10.3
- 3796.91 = 8.827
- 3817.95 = 7.516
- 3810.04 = 9.509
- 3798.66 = 8.185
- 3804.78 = 6.668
